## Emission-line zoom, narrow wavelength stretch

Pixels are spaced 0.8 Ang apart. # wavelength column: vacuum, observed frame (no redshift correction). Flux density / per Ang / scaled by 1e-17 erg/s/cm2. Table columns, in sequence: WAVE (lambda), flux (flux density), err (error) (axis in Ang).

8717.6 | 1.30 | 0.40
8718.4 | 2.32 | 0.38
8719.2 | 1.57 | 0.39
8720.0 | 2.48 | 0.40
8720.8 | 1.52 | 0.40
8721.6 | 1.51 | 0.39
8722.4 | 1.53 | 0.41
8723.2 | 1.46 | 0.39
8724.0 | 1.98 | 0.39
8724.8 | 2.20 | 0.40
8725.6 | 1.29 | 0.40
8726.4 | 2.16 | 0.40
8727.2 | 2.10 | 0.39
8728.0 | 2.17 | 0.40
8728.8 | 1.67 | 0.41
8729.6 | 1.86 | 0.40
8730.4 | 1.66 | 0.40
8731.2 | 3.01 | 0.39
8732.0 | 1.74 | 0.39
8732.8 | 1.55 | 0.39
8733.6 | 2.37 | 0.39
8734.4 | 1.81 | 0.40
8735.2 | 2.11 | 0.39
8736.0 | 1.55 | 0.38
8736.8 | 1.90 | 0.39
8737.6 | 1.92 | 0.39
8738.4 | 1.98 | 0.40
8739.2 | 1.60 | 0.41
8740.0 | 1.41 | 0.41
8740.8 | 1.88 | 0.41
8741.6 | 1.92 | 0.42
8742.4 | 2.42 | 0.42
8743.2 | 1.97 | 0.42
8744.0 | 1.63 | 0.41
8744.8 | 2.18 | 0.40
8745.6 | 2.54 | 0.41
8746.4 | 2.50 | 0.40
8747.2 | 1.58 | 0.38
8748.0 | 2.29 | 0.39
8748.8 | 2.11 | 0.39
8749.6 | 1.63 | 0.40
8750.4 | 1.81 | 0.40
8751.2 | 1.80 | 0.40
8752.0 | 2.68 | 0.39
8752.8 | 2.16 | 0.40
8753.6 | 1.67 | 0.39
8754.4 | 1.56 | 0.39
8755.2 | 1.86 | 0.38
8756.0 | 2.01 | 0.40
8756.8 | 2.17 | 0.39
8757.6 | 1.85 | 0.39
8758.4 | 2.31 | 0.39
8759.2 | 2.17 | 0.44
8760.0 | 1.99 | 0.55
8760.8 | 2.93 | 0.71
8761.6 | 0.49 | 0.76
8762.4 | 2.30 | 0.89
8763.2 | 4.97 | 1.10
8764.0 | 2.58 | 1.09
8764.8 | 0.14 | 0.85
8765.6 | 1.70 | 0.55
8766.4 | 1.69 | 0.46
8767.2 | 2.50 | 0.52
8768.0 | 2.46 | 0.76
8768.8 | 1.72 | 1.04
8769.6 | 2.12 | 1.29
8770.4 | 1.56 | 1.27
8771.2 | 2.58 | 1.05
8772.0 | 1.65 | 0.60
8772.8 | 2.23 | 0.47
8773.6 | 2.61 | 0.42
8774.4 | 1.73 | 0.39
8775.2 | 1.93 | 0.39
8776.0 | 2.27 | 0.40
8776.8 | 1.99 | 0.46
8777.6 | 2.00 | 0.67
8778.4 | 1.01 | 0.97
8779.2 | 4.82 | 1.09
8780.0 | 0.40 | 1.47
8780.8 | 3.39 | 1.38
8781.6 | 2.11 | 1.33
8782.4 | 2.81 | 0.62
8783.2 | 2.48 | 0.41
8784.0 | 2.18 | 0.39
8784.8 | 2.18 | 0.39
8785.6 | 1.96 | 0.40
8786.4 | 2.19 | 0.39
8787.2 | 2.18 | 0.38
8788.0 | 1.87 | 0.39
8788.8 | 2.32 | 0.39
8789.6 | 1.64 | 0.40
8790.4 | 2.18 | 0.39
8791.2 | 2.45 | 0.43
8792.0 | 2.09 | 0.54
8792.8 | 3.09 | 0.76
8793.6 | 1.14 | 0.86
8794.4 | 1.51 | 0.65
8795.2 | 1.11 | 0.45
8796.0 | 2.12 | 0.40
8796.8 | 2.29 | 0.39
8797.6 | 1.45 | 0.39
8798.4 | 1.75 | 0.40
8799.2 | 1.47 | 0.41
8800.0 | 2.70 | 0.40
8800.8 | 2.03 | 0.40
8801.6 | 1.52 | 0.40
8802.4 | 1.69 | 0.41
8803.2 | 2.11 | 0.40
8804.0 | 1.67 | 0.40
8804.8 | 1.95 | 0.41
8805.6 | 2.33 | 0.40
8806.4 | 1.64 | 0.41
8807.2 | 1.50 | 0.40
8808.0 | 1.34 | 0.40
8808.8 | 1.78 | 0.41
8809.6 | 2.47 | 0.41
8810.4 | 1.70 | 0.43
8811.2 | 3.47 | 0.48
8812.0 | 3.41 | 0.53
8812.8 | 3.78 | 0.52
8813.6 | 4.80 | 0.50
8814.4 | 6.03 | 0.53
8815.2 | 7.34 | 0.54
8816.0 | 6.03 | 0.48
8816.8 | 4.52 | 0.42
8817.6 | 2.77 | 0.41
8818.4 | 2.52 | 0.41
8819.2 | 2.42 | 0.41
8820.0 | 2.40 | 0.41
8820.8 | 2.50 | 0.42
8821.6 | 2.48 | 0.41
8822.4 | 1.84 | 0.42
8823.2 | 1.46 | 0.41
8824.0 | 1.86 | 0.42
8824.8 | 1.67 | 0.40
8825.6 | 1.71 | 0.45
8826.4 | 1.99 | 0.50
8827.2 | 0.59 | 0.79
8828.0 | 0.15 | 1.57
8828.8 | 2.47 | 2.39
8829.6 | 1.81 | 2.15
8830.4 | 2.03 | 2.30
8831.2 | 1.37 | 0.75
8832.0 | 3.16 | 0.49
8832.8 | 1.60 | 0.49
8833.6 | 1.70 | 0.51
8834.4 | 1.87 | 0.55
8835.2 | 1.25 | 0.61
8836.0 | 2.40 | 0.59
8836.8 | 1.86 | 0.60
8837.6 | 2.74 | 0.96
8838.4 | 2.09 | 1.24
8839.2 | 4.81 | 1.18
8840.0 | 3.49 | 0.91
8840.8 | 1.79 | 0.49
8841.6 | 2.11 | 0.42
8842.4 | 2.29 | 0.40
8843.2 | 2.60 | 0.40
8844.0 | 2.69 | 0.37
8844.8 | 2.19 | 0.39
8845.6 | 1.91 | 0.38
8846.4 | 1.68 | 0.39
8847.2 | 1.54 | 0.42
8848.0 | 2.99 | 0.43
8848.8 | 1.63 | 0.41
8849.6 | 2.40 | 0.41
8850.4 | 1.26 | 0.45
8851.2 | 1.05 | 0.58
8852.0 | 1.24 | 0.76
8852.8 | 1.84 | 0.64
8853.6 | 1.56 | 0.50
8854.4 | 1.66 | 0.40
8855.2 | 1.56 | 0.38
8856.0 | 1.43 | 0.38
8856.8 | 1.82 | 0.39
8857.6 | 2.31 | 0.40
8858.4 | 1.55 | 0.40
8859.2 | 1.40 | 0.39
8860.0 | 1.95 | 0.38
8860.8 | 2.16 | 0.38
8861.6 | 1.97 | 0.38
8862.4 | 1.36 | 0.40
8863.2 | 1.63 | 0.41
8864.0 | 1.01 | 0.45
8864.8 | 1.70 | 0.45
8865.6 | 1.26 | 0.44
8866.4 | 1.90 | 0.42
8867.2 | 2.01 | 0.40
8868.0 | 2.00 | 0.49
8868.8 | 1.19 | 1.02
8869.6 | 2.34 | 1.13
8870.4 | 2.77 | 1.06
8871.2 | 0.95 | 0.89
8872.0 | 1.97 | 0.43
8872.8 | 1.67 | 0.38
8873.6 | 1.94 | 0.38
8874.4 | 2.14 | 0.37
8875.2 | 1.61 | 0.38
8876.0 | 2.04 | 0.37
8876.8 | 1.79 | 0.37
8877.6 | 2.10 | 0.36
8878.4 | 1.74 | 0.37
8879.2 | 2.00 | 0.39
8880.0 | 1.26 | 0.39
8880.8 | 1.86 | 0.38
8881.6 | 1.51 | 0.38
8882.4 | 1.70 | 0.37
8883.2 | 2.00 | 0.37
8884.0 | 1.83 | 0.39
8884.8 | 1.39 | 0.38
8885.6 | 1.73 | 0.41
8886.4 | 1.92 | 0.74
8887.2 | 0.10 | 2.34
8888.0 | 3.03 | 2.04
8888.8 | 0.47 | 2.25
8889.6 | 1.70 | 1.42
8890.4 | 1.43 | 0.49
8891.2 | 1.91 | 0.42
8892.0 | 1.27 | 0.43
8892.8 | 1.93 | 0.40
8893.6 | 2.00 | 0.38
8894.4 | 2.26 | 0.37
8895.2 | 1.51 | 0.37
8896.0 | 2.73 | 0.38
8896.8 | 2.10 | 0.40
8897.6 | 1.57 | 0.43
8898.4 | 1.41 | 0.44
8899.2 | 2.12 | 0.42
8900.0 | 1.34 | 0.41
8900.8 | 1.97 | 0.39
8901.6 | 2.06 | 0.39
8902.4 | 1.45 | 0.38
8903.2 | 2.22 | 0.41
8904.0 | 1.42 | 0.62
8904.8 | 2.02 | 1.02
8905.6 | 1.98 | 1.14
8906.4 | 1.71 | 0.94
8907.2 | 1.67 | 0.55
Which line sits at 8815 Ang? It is H-alpha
